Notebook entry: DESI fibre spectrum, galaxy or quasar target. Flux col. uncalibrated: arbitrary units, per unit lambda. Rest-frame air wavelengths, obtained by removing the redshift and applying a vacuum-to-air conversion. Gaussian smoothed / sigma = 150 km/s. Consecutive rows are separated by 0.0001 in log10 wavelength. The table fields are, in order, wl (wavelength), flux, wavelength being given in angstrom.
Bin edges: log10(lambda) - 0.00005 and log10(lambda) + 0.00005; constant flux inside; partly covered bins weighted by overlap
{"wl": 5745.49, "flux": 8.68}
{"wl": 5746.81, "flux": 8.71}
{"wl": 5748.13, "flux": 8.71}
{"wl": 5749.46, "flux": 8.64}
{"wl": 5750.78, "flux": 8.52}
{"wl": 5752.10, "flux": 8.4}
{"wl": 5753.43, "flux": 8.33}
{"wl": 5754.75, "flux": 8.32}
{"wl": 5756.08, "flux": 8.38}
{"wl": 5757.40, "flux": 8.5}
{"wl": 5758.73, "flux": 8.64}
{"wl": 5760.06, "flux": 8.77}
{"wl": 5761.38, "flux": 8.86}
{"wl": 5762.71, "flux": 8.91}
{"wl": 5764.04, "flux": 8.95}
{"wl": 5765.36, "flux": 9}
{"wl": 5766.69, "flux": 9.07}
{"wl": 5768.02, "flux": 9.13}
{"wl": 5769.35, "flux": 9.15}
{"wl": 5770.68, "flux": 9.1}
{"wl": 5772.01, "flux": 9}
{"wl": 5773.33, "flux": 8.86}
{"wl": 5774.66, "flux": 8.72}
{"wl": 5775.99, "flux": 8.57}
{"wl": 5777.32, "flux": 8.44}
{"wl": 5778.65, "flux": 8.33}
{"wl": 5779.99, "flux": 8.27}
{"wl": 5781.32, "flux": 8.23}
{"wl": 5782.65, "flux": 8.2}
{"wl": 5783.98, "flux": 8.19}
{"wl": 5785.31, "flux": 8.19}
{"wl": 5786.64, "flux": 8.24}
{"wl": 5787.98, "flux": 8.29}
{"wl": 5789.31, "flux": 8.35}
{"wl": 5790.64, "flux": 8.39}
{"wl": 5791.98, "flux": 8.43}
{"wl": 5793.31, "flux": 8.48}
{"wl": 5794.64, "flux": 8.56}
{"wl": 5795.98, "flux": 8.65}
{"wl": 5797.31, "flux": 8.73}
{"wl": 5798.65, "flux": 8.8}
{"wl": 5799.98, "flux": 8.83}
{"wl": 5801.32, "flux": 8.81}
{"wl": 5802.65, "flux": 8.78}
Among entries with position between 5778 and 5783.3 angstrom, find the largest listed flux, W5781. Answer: 8.33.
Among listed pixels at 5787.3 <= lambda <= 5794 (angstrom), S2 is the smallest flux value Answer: 8.29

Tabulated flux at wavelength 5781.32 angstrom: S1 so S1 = 8.23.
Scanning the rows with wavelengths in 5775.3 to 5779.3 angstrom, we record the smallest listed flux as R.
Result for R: 8.33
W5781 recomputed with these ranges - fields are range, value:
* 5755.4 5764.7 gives 8.95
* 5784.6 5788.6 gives 8.29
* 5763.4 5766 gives 9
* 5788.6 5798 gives 8.73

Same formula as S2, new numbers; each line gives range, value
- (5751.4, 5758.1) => 8.32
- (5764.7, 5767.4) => 9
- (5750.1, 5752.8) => 8.4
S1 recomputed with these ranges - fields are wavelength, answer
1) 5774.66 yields 8.72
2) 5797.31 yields 8.73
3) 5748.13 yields 8.71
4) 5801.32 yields 8.81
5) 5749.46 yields 8.64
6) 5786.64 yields 8.24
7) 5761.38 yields 8.86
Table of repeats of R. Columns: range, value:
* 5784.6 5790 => 8.19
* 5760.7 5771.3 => 8.86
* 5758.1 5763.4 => 8.64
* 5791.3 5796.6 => 8.43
